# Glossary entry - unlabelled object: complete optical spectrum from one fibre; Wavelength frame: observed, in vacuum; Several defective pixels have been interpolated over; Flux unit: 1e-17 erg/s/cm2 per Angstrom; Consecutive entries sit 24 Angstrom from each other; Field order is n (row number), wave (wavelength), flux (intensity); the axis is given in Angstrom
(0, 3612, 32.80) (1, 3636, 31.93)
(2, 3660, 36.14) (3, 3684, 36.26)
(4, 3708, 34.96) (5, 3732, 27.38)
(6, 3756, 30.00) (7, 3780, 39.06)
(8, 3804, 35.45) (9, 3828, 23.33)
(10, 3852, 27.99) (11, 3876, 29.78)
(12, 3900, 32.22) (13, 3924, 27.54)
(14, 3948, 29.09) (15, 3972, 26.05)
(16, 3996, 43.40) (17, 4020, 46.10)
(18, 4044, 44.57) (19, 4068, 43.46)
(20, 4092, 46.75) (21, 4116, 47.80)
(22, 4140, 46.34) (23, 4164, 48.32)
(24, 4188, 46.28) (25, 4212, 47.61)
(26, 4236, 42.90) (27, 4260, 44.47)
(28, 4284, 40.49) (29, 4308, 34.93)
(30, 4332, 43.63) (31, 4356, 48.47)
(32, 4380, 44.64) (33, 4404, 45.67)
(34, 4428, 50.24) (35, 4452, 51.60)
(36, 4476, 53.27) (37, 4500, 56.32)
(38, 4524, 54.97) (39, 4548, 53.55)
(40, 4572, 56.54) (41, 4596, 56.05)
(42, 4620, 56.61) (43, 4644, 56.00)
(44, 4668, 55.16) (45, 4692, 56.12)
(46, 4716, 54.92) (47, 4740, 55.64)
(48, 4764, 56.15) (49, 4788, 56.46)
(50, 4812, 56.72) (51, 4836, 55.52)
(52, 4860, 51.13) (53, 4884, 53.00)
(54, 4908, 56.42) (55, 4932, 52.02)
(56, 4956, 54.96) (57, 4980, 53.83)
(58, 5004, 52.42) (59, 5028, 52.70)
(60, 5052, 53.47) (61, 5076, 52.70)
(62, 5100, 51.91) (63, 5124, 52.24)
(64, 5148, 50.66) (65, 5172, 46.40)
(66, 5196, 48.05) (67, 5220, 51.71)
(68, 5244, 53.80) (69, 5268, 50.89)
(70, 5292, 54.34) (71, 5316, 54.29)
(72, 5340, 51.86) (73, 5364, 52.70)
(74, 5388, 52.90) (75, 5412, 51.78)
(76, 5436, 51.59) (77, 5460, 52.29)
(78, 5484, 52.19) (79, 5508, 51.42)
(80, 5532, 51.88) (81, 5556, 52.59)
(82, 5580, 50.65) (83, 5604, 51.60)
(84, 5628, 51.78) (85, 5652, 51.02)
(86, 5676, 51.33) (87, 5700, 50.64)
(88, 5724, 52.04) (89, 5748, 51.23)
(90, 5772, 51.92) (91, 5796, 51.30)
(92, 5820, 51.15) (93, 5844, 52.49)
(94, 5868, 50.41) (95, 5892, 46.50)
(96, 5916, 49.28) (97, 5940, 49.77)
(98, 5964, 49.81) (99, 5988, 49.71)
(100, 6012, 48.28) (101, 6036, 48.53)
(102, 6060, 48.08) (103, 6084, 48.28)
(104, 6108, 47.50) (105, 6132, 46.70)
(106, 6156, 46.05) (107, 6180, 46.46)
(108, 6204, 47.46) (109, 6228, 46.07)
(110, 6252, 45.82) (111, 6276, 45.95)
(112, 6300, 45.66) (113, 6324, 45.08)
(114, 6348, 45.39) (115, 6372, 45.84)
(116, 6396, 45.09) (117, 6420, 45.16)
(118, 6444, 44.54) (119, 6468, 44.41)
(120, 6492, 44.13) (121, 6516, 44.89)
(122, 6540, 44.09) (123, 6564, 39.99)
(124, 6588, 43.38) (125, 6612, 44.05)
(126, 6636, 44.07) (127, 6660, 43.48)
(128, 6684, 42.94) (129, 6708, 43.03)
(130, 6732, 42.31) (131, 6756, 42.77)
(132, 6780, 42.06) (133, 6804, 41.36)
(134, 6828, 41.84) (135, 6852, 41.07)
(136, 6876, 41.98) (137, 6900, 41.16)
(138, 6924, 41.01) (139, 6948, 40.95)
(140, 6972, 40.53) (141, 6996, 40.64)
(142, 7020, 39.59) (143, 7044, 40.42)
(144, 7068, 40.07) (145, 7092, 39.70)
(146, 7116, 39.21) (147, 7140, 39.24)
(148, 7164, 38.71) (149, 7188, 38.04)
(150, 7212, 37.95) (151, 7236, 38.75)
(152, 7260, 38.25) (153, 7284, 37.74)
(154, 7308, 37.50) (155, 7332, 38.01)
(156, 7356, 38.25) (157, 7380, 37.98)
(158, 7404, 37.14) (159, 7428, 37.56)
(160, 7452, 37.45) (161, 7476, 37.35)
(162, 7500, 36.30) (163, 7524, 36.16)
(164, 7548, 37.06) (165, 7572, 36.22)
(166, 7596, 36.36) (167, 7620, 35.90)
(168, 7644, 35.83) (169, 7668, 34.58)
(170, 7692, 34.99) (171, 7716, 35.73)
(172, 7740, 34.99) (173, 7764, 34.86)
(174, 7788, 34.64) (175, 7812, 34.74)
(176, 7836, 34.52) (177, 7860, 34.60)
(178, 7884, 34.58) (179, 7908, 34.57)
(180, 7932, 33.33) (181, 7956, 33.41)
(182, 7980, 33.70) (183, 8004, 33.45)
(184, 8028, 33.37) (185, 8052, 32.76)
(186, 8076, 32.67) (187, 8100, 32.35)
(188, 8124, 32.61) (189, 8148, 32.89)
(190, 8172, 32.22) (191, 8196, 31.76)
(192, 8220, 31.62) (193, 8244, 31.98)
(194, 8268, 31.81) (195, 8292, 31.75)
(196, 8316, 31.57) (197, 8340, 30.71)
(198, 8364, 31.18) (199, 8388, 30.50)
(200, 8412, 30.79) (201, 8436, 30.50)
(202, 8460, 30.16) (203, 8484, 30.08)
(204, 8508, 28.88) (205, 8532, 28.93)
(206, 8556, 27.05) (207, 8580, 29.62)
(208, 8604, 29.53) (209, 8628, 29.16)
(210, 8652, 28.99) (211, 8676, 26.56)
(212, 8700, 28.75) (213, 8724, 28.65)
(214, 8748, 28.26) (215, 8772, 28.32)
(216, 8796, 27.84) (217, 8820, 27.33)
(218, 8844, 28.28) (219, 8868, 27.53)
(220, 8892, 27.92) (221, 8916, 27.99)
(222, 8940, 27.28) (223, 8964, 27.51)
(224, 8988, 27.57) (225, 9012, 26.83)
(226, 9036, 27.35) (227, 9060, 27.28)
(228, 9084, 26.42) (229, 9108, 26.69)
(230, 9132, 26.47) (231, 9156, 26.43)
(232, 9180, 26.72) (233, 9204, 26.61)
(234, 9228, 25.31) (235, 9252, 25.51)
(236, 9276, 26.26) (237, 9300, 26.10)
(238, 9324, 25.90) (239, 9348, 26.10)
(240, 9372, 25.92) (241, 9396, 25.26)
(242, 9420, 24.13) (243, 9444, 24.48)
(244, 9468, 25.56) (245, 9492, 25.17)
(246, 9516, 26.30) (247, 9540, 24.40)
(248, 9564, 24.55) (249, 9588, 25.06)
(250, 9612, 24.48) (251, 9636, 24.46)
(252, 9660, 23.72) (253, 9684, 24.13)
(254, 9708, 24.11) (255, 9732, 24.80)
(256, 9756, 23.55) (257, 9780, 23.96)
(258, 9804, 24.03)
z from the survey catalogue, 0.00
